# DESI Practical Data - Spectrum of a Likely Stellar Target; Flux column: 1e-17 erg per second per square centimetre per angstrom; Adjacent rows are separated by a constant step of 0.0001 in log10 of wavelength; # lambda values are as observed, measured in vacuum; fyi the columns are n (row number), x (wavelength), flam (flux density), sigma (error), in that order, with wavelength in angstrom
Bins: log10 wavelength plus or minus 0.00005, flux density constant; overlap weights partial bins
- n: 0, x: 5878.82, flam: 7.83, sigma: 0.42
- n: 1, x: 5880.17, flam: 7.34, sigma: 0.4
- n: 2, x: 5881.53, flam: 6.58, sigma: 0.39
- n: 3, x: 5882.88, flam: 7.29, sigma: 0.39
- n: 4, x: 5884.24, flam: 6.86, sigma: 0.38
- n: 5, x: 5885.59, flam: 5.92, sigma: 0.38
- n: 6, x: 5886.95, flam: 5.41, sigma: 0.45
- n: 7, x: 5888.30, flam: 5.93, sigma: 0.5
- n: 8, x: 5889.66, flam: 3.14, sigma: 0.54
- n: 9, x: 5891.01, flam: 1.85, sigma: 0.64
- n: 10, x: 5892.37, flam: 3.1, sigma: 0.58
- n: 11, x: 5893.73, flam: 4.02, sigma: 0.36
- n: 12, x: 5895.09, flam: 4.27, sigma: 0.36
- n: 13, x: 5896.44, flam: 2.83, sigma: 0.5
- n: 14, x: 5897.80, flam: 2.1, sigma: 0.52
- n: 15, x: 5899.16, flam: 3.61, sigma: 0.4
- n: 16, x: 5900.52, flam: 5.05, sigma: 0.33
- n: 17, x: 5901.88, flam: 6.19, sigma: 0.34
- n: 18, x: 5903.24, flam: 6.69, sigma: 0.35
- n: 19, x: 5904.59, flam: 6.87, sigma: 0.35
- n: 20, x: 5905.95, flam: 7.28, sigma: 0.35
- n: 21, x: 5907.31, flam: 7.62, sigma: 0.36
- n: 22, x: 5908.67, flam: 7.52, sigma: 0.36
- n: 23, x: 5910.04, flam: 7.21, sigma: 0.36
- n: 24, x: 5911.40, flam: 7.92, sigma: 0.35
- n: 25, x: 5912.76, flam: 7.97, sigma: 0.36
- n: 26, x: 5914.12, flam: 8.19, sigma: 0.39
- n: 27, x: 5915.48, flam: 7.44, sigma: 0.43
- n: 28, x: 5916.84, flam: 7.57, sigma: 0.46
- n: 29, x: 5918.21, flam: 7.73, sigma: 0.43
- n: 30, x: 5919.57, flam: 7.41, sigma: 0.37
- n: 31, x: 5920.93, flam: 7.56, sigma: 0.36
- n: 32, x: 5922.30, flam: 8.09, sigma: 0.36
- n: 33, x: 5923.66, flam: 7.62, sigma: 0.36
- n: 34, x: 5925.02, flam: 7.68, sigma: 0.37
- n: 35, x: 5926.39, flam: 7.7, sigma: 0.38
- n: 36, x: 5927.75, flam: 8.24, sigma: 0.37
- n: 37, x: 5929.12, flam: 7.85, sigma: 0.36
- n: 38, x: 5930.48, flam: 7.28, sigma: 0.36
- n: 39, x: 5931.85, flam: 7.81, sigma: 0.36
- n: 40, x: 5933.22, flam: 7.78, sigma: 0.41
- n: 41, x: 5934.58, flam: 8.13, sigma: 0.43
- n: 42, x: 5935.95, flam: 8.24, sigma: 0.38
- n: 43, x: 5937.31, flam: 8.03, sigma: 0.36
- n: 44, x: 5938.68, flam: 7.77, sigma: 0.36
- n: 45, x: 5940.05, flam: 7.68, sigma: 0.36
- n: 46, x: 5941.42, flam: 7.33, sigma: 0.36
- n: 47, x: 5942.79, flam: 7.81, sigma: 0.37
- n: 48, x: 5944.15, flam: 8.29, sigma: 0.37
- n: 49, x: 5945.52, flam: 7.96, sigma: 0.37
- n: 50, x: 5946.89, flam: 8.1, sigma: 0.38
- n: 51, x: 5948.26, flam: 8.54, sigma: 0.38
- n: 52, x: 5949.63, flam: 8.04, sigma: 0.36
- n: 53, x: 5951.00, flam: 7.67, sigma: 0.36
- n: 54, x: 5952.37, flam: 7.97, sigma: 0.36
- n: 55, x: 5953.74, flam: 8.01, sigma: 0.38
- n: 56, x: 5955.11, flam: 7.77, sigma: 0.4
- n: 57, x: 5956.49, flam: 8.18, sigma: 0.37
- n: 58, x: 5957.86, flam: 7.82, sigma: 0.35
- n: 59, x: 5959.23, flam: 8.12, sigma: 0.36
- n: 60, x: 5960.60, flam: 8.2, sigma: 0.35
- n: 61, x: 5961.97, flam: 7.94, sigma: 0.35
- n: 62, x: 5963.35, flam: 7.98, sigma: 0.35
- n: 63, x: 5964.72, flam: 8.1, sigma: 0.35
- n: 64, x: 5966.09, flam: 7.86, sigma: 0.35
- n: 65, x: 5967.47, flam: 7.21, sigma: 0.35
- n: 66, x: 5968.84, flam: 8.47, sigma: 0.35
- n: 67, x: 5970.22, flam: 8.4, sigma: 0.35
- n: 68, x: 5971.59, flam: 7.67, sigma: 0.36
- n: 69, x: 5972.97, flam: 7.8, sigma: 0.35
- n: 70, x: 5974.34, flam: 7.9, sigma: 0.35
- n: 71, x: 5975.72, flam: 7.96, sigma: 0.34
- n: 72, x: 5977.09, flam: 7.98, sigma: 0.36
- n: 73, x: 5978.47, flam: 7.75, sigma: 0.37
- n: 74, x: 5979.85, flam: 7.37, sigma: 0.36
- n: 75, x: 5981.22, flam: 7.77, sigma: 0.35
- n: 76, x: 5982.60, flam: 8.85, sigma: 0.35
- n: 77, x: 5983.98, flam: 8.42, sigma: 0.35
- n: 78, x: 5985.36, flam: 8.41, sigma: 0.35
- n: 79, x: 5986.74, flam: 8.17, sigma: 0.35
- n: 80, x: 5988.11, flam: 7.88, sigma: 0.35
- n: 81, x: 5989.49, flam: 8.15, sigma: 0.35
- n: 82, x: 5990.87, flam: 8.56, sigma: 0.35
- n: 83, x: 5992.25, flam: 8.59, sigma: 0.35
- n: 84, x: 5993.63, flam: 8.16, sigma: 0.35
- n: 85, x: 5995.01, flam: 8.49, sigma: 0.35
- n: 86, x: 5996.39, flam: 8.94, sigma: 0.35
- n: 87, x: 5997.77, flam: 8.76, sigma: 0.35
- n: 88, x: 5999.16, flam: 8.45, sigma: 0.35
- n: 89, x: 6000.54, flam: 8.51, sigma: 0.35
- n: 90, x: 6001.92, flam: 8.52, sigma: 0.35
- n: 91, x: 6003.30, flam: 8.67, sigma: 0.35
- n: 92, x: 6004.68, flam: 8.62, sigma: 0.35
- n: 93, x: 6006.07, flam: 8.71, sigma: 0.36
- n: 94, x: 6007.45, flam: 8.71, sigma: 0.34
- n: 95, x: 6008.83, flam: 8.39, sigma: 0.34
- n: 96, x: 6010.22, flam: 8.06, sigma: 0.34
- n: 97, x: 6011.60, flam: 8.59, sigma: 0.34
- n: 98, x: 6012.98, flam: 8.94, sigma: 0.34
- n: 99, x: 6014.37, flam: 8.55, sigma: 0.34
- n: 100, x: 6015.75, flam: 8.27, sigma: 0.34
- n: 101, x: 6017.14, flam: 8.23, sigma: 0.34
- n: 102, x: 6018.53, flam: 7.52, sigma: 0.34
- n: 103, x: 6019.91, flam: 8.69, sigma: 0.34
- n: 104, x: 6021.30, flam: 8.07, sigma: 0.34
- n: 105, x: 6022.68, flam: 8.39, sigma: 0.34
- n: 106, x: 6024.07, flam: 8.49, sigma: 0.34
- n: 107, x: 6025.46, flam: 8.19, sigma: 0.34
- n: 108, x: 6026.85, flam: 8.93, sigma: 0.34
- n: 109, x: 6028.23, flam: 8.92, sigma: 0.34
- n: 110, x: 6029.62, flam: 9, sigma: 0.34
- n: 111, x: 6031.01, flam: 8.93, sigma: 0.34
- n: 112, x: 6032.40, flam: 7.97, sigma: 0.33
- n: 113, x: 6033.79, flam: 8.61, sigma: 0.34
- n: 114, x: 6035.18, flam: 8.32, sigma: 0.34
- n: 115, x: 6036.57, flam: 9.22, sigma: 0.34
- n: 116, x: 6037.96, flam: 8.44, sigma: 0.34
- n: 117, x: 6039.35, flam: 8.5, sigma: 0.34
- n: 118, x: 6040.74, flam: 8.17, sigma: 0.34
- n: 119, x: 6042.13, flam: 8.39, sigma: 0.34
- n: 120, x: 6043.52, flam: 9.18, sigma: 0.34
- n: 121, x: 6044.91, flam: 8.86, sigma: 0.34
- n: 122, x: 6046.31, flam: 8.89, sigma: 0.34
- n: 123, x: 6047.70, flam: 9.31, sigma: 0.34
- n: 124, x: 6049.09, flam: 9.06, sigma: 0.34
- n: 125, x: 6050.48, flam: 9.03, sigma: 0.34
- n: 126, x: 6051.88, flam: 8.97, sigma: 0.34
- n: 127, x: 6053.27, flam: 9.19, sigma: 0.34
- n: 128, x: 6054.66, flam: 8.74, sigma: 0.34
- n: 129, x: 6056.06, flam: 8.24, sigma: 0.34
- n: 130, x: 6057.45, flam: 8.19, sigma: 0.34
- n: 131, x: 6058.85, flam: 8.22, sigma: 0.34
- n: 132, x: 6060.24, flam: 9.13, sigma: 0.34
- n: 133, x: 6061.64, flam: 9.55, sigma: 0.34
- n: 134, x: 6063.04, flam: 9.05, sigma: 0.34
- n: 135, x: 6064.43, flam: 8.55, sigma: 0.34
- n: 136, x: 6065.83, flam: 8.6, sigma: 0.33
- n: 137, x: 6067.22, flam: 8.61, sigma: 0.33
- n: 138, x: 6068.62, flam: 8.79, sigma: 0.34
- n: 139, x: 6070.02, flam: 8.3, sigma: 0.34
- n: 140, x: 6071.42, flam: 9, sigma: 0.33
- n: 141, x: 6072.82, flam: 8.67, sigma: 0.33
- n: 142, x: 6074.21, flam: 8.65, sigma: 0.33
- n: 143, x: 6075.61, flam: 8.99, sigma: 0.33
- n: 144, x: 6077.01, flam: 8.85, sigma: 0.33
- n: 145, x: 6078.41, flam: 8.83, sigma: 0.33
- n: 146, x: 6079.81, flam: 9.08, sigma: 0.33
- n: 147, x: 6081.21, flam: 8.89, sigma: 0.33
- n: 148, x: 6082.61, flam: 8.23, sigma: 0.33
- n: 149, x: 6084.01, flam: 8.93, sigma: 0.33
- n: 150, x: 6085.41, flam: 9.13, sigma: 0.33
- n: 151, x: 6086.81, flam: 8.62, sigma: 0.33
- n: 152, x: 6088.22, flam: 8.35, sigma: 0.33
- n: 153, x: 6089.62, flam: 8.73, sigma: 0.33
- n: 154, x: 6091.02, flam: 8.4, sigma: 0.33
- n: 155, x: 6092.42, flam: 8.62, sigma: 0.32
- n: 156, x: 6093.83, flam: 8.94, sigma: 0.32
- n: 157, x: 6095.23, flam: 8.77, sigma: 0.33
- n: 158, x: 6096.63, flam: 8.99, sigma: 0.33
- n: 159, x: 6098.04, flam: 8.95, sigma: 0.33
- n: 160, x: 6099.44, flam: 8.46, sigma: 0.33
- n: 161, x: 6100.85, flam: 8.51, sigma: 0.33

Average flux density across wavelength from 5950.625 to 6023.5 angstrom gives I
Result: 8.21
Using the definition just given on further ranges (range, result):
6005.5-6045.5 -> 8.53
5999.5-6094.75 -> 8.66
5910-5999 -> 7.98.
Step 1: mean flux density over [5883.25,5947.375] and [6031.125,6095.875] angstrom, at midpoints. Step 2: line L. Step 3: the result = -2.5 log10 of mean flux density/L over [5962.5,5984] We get -0.06 mag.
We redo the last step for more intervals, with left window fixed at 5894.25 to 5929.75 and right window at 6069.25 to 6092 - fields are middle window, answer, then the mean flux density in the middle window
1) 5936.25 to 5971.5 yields -0.10 mag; 7.97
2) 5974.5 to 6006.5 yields -0.09 mag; 8.32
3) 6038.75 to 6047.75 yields -0.05 mag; 8.72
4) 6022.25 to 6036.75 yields -0.06 mag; 8.61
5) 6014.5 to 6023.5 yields -0.03 mag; 8.22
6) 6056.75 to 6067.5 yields -0.03 mag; 8.75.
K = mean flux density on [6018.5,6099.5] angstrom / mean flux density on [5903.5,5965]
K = 1.11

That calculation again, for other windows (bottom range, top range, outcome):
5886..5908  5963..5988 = 1.68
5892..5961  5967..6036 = 1.16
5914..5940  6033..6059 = 1.12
